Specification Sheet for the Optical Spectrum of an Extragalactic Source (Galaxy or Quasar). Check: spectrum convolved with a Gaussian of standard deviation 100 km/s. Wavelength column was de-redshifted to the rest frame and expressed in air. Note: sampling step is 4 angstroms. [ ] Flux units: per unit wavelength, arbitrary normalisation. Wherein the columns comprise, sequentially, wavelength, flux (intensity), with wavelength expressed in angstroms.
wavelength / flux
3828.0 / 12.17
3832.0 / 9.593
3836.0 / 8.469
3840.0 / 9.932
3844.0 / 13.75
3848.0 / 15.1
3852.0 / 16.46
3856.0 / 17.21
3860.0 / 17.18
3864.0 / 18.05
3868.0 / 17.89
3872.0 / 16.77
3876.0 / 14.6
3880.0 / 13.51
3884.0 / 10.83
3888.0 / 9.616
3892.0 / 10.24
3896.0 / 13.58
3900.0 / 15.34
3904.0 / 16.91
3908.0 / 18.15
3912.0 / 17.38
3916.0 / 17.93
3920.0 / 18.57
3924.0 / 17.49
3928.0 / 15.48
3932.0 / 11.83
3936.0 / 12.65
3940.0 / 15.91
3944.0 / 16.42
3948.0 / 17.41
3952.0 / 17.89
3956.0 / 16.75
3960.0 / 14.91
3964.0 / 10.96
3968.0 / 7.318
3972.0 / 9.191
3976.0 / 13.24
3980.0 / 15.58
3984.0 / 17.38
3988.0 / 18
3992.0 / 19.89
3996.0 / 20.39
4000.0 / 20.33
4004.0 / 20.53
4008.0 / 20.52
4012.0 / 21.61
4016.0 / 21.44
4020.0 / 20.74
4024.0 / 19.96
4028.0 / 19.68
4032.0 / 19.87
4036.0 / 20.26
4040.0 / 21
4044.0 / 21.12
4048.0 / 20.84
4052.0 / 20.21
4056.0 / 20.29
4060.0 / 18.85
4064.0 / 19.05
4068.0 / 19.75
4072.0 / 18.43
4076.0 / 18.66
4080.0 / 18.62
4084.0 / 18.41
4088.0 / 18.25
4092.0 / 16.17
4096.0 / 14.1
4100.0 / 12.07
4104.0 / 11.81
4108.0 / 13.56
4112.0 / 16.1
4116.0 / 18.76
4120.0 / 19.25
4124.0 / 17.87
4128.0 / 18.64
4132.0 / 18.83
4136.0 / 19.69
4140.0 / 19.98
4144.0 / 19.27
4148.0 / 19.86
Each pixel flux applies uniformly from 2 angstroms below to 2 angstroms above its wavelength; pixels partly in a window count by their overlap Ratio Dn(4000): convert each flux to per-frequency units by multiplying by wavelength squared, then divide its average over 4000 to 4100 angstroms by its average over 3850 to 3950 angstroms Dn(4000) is 1.3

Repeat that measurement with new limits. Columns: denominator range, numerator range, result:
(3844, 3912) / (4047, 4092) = 1.39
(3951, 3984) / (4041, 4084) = 1.54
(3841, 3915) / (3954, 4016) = 1.16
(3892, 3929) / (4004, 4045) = 1.33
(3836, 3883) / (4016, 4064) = 1.47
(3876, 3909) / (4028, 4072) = 1.61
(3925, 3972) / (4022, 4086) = 1.47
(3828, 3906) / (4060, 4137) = 1.39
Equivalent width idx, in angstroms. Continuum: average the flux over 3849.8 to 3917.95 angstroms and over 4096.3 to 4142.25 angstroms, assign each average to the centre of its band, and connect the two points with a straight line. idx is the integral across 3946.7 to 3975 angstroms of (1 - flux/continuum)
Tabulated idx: 4.42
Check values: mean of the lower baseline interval 15.4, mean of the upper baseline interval 16.9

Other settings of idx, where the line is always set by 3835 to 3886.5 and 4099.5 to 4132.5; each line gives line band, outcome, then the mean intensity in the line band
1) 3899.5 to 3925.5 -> -4.3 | 17.5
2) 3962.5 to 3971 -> 3.5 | 9.04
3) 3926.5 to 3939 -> 1.4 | 13.4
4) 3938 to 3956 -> -1.9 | 16.9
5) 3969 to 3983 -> 2.6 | 12.6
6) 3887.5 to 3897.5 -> 2.4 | 11.3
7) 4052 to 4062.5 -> -2.4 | 19.7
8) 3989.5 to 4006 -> -4.9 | 20.2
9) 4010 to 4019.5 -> -3.4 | 21.4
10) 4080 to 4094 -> -1.3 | 17.8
